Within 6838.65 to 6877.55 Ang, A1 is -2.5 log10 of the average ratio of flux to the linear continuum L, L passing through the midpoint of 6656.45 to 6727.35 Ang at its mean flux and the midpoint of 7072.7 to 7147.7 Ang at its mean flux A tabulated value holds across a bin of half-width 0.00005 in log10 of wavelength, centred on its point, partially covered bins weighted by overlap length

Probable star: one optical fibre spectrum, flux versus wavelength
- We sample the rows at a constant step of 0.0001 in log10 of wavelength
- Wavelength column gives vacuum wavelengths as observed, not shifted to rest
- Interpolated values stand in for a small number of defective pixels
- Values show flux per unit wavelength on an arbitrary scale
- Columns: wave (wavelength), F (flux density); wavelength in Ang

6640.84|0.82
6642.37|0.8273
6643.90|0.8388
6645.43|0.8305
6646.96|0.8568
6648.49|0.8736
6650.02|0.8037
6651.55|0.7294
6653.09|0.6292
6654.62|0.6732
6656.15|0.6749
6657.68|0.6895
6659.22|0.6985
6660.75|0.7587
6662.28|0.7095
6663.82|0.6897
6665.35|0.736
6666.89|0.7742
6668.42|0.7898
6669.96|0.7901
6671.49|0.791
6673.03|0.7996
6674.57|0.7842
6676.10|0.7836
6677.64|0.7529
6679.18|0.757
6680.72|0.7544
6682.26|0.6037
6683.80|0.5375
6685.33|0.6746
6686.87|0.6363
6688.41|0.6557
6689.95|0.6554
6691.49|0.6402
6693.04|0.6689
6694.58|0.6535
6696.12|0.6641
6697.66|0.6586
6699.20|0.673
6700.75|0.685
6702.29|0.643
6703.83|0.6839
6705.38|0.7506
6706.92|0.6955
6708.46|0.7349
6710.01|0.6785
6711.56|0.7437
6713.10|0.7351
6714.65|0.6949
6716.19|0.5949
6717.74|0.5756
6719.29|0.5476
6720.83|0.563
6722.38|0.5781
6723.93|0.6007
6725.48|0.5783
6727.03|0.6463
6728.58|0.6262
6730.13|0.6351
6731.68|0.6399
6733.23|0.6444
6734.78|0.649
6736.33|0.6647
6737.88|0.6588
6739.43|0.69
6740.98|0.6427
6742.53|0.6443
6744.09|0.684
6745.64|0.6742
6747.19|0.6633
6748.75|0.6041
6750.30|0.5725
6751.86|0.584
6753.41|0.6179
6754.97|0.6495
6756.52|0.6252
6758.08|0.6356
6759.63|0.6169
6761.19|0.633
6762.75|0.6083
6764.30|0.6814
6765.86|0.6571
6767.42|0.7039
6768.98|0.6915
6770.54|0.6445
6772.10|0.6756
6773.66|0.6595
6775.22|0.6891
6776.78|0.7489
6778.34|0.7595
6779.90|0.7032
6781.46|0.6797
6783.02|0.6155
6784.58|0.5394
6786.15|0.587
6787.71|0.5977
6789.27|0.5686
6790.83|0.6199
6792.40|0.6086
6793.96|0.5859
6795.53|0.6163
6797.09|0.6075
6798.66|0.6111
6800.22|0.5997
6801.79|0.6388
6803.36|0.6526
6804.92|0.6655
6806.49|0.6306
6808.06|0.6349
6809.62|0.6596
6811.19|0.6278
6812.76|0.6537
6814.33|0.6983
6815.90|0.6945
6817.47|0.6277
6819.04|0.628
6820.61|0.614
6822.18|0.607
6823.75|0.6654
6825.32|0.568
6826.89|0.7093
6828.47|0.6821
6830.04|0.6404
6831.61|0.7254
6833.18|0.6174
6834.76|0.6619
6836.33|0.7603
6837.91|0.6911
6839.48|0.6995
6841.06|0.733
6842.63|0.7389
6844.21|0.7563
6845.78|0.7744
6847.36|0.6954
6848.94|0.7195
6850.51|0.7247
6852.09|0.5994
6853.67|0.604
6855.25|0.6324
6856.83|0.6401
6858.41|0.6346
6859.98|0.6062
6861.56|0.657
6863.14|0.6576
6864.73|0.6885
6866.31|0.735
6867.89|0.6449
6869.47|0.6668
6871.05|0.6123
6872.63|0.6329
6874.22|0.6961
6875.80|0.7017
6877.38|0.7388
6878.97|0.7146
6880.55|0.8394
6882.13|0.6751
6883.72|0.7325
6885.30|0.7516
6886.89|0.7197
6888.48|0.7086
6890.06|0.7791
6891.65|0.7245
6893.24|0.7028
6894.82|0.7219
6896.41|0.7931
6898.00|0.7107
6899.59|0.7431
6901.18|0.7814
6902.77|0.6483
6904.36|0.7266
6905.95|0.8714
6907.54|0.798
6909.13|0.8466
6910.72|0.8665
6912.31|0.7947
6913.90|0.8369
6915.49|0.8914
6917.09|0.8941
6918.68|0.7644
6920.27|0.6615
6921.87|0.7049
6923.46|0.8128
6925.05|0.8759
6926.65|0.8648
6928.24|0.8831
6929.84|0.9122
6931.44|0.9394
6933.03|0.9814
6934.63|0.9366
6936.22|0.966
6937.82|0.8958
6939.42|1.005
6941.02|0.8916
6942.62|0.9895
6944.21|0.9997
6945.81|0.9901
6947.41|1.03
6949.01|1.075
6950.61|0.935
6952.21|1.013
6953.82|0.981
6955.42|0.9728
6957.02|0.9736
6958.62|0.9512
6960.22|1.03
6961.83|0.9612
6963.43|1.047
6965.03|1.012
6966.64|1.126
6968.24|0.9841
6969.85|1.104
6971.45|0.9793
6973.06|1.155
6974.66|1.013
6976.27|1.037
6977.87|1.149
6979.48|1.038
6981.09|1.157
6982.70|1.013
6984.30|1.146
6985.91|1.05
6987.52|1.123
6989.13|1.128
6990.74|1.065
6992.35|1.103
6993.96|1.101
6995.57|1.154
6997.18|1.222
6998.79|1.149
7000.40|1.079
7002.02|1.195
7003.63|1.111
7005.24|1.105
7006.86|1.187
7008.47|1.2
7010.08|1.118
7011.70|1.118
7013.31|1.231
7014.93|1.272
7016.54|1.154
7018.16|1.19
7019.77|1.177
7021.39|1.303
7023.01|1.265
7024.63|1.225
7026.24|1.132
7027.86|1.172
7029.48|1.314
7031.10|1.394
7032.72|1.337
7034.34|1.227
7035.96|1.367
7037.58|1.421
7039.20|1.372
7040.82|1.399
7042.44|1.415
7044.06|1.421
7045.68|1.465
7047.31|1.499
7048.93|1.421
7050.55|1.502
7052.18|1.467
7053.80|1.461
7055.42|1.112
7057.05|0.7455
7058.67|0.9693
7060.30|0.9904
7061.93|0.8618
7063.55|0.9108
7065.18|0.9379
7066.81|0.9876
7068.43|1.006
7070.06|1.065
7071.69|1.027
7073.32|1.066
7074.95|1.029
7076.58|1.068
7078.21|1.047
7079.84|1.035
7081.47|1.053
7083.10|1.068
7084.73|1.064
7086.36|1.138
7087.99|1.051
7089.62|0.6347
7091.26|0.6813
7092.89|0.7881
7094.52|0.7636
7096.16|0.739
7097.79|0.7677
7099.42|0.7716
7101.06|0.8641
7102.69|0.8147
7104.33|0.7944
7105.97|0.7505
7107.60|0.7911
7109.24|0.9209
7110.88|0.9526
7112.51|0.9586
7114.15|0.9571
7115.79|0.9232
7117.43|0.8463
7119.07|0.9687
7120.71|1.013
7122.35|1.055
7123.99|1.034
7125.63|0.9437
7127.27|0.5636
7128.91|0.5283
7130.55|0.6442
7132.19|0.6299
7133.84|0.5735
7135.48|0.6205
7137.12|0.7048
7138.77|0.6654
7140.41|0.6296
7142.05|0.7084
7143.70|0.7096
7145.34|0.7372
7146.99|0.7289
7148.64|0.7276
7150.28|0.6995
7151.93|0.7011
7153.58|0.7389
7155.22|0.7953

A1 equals 0.10 mag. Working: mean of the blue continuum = 0.685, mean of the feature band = 0.679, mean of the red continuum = 0.843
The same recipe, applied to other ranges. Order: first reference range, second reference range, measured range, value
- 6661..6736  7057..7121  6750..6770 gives 0.13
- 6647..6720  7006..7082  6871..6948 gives 0.24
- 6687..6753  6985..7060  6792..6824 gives 0.28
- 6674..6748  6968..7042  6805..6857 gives 0.28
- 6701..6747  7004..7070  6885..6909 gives 0.28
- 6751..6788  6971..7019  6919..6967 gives 0.08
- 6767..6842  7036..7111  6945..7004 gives -0.18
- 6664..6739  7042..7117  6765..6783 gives 0.08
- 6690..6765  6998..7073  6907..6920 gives 0.18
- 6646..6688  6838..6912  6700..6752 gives 0.12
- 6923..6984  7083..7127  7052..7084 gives -0.14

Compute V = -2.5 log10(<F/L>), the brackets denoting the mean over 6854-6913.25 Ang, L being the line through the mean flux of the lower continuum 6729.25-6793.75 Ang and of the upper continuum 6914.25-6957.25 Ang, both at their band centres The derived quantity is 0.17 mag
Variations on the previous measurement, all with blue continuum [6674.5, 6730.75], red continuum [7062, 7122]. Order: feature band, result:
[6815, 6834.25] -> 0.15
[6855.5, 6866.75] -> 0.17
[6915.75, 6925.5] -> 0.03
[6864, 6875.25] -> 0.16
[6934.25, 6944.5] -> -0.16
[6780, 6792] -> 0.18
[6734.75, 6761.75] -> 0.09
